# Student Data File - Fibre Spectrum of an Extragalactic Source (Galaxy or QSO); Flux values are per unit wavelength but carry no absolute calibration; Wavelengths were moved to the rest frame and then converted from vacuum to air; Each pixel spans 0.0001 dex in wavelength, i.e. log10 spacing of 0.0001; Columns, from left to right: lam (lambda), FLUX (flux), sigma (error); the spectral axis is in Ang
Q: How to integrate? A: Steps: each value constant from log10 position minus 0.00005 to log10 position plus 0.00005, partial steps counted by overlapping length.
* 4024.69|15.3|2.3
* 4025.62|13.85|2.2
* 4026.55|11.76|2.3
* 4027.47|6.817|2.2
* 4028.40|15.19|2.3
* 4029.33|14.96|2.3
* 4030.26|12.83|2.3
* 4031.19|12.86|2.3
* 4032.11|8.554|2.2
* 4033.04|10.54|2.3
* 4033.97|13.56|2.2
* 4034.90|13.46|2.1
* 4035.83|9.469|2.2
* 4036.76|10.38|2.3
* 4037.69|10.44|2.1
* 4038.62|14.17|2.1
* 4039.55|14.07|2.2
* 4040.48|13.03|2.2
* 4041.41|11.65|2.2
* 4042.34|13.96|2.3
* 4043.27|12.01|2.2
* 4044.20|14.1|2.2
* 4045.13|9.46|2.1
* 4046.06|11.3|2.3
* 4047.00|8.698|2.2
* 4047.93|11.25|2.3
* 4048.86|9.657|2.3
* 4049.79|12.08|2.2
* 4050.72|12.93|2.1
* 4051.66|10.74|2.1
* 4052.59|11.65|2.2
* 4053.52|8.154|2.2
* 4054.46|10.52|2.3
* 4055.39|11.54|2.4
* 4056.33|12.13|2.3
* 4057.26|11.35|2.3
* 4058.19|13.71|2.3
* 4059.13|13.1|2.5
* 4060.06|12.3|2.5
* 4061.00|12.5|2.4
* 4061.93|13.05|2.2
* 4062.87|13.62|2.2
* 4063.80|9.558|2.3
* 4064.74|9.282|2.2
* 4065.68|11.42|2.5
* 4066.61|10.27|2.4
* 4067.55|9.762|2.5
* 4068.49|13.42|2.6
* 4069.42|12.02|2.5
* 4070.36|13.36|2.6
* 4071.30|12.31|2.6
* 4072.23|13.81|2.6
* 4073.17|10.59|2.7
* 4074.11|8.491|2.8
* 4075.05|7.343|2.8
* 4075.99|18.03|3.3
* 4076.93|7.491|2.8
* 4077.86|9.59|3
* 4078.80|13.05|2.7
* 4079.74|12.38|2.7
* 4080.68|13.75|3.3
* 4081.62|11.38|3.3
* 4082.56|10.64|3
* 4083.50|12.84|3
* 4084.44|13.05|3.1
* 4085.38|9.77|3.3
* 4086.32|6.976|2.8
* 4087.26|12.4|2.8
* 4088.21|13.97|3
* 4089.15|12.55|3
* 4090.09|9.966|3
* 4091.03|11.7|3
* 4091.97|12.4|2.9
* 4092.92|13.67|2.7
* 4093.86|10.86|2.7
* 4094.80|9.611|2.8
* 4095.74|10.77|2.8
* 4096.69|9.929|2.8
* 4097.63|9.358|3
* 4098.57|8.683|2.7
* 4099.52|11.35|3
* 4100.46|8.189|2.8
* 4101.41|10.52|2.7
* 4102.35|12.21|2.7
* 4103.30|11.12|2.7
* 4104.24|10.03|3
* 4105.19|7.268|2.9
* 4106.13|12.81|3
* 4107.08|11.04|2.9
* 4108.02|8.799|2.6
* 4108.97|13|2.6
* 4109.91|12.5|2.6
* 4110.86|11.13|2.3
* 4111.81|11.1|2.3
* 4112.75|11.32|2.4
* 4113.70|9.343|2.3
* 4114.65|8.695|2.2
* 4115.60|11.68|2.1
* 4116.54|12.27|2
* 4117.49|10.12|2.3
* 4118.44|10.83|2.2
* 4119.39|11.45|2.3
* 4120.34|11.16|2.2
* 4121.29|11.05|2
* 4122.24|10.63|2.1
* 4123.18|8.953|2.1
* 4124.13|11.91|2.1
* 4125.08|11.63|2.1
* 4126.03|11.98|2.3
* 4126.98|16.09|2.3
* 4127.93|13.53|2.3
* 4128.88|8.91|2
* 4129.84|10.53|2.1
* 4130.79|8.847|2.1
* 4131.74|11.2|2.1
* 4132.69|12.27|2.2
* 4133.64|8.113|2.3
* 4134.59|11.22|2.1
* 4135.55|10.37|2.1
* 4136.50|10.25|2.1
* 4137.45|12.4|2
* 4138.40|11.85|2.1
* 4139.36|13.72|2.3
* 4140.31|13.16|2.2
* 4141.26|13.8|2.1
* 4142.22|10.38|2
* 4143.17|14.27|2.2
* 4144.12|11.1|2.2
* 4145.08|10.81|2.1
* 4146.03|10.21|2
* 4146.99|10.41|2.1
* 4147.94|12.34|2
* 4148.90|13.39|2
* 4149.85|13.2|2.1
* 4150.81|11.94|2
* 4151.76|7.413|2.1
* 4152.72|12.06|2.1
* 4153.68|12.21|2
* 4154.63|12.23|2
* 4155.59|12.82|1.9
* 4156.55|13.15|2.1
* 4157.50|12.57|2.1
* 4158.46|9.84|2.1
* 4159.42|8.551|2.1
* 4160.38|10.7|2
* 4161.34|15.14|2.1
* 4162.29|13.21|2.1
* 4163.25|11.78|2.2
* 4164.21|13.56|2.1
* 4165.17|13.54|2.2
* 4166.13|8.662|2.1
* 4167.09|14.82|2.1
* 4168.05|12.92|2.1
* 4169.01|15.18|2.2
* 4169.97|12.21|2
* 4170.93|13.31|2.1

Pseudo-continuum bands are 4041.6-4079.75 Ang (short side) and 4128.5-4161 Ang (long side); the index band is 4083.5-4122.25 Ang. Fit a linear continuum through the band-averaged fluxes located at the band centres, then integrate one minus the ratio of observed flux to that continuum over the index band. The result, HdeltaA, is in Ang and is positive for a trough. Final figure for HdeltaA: 1.9 Ang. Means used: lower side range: 11.5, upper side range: 11.4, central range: 10.9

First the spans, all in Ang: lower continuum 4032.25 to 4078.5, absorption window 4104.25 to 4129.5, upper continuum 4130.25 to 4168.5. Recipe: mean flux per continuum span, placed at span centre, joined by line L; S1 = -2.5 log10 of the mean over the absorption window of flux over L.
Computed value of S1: 0.06 mag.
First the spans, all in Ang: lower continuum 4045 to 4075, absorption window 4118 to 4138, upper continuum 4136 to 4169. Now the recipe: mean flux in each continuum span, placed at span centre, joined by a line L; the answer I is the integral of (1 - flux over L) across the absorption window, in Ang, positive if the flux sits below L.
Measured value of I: 1.3 Ang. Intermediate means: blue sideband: 11.3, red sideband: 12.1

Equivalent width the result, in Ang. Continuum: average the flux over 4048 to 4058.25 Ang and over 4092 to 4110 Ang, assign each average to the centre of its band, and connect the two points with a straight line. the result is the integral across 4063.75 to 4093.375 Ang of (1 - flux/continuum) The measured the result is -1.6 Ang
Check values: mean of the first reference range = 11.2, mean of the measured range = 11.5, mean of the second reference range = 10.6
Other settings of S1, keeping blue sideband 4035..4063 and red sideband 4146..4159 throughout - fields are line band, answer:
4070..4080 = 0.03 mag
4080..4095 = 0.01 mag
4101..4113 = 0.07 mag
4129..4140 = 0.08 mag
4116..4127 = 0.04 mag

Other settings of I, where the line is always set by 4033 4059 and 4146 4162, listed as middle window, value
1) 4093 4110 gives 1.8 Ang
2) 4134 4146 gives -0.1 Ang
